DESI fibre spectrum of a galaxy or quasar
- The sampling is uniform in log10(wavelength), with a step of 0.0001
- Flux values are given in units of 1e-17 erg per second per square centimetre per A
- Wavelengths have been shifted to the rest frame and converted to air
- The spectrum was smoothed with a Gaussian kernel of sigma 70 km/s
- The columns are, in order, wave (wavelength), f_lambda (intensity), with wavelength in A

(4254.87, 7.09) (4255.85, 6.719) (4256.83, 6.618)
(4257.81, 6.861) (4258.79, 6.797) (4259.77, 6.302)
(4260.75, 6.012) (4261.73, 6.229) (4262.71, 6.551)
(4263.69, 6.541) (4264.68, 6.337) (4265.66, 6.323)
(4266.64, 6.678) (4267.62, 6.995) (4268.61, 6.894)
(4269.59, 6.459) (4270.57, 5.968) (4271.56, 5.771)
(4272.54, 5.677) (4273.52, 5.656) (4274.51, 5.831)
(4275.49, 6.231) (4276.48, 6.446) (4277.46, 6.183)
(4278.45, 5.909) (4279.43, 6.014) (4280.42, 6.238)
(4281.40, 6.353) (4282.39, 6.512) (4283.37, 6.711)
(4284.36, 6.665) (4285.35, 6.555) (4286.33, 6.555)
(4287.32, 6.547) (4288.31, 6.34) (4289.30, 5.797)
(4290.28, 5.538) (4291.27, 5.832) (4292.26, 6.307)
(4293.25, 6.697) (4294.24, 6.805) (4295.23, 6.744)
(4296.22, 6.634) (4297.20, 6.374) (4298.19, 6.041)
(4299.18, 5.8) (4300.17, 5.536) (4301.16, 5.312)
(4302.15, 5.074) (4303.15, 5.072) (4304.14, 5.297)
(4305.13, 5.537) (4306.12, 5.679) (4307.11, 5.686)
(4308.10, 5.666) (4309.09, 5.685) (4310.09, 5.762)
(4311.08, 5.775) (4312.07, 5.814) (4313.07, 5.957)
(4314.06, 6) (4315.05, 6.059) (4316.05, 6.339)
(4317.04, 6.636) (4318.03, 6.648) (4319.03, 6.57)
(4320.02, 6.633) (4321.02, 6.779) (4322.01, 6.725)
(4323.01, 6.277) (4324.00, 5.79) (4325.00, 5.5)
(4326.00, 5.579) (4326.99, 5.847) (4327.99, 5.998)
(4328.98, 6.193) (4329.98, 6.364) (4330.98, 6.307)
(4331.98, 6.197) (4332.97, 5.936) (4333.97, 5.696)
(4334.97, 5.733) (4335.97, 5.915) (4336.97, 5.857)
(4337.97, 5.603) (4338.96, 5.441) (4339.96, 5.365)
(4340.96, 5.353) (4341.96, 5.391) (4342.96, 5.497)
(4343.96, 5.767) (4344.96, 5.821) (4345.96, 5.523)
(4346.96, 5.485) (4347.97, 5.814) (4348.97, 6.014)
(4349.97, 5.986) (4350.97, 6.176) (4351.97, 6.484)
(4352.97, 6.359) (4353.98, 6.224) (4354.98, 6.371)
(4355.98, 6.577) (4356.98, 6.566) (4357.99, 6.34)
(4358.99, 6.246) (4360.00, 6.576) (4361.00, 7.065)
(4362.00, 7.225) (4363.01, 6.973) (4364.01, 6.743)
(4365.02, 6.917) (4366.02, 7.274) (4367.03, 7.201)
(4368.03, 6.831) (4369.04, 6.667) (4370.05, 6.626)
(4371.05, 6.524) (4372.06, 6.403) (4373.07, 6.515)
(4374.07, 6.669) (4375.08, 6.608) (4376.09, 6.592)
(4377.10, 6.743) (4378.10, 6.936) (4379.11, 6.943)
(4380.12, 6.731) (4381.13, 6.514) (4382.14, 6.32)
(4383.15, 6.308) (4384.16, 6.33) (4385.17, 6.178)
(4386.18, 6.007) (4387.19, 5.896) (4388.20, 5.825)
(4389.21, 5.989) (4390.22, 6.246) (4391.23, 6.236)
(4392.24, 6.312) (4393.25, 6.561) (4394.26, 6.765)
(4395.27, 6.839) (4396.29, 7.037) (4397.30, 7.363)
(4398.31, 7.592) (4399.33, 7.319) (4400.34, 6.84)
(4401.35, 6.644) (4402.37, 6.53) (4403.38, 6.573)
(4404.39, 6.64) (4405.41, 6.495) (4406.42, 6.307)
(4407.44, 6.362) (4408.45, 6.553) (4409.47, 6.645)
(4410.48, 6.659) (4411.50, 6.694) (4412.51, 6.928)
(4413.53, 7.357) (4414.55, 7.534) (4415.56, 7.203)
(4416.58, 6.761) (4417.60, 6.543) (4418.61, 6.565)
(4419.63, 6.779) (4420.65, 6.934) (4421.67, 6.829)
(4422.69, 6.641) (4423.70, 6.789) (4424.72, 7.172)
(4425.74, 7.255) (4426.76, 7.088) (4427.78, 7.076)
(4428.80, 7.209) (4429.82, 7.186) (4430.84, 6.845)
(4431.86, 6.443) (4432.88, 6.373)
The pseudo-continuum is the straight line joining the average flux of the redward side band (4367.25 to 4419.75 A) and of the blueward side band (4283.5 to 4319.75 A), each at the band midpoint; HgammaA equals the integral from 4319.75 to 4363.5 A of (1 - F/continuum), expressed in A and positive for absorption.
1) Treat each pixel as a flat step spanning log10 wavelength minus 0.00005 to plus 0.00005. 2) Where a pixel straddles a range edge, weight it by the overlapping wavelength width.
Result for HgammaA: 1.6 A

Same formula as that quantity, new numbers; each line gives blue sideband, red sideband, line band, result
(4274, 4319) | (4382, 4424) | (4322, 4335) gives 0.5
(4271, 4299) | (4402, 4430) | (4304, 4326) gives 1.2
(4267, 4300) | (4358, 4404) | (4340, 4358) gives 1.6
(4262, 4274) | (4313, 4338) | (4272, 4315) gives 1.5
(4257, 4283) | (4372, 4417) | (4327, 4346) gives 2.0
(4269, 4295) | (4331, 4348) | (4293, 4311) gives 0.6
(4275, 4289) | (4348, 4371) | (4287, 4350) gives 5.2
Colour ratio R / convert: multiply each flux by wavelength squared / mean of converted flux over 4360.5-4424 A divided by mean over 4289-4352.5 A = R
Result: 1.2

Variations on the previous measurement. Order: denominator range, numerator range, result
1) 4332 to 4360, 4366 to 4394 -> 1.11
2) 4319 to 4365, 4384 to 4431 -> 1.13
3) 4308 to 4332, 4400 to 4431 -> 1.16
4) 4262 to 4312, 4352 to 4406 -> 1.13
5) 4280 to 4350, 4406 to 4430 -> 1.20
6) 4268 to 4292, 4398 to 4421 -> 1.16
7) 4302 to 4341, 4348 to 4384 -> 1.14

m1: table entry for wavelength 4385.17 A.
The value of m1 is 6.178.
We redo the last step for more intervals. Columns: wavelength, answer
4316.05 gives 6.339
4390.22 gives 6.246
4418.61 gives 6.565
